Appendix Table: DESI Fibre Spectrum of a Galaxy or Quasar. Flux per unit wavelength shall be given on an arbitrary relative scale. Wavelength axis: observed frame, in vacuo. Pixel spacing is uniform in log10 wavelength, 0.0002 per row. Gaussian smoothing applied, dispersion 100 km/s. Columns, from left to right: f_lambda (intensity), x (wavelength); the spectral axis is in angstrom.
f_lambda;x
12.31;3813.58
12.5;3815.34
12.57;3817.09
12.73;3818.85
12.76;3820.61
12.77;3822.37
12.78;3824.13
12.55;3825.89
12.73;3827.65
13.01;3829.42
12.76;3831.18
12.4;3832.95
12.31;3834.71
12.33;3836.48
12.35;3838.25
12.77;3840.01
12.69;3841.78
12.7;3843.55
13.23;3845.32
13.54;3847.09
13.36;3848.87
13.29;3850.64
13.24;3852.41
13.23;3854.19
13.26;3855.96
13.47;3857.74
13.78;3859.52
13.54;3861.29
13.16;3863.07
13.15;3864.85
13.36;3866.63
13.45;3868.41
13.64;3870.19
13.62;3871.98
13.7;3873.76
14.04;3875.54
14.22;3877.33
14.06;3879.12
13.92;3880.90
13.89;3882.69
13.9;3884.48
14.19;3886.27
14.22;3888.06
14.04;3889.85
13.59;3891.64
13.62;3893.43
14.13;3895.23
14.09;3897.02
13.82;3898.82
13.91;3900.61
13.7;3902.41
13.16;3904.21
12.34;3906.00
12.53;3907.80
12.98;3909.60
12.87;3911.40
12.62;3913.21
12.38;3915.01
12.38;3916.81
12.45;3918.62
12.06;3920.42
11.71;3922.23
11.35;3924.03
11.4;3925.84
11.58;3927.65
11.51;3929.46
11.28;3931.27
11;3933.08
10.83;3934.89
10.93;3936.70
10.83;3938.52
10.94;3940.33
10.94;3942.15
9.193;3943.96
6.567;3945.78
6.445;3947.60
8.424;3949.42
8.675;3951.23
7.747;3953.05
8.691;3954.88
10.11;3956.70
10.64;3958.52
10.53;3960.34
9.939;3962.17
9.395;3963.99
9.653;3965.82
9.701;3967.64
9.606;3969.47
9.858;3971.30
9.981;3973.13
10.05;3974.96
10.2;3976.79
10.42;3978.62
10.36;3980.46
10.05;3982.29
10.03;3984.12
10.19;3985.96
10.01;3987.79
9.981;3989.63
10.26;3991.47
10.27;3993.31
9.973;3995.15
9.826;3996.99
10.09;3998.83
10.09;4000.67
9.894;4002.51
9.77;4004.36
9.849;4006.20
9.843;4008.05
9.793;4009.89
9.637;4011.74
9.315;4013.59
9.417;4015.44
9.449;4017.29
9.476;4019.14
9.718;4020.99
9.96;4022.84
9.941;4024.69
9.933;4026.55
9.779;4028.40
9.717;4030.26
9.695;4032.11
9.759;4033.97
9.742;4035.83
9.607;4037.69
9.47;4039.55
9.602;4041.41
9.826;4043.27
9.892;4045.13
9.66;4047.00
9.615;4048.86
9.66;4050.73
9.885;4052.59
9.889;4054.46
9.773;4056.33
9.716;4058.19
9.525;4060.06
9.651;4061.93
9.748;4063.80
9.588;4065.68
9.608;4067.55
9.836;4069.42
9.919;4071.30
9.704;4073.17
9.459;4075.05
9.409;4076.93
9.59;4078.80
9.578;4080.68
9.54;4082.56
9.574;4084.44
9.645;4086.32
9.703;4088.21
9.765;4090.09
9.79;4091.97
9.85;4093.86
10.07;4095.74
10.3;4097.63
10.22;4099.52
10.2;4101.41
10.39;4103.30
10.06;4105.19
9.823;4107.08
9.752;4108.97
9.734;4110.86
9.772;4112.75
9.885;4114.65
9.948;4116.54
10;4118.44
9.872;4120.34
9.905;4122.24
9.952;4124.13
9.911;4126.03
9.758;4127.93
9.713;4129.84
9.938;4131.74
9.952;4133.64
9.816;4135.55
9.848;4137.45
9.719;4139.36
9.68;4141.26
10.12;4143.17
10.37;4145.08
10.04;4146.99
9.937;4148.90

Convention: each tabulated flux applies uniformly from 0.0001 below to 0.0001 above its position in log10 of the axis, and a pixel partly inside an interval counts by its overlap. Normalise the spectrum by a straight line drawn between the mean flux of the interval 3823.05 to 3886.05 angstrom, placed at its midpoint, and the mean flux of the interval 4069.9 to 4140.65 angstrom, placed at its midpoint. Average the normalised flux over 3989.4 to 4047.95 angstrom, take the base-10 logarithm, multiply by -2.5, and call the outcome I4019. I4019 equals 0.13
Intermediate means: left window 13.3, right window 9.84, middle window 9.79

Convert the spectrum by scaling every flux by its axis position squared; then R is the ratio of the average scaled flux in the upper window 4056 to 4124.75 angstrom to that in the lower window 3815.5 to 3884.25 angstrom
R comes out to 0.84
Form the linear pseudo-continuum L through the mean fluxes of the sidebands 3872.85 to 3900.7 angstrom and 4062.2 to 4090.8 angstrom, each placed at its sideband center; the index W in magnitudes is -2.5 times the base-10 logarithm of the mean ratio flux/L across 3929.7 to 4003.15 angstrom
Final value 0.23 mag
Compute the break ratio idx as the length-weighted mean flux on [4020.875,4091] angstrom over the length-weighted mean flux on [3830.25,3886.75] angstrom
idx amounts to 0.73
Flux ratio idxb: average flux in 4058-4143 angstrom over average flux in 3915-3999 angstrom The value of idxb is 0.96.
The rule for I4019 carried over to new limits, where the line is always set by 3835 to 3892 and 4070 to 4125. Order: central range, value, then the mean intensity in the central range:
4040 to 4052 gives 0.099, 9.71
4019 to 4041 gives 0.121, 9.74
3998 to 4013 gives 0.145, 9.86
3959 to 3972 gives 0.205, 9.84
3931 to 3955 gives 0.282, 9.44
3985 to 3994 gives 0.138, 10.1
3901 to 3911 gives -0.016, 13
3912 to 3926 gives 0.045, 12.1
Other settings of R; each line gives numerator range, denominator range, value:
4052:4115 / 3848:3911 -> 0.80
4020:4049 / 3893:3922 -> 0.80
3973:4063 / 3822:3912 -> 0.80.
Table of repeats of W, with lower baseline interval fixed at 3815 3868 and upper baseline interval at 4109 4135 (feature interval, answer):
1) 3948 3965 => 0.252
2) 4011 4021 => 0.165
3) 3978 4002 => 0.123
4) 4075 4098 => 0.059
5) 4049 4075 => 0.087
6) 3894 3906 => -0.115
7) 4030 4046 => 0.115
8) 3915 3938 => 0.043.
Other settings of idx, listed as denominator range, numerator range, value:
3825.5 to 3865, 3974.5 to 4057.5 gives 0.76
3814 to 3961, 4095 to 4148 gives 0.81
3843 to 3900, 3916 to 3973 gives 0.75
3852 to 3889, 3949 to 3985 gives 0.71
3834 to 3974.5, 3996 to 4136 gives 0.81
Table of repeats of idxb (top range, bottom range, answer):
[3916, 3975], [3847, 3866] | 0.76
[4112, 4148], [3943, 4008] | 1.03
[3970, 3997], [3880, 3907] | 0.73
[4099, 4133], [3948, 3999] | 1.02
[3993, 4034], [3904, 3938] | 0.82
